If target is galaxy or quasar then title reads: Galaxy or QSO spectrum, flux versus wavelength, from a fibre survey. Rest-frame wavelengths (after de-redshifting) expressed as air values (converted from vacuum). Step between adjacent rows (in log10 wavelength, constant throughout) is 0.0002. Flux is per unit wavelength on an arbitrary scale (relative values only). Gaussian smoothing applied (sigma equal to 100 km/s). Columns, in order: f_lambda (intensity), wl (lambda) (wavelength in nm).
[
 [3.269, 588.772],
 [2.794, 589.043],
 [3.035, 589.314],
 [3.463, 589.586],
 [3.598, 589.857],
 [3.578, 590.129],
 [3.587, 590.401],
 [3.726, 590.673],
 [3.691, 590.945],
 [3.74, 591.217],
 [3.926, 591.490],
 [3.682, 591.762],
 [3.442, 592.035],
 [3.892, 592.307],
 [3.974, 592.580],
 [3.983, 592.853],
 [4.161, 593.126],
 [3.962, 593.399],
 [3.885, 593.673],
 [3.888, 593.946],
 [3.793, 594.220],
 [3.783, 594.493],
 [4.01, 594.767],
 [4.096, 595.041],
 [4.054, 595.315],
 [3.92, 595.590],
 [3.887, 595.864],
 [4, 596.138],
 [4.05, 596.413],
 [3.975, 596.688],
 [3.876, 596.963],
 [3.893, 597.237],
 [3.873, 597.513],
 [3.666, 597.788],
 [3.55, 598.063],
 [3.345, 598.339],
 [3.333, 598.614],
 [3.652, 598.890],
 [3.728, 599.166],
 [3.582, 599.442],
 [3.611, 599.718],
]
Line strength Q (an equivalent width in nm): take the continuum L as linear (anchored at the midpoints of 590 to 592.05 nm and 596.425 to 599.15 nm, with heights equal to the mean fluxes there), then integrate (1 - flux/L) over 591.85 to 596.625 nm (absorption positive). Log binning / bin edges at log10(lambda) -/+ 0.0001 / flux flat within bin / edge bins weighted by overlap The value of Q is -0.302 nm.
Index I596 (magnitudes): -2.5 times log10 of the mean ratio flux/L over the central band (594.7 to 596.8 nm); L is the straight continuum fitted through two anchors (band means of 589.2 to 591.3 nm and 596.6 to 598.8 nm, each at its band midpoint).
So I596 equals -0.10 mag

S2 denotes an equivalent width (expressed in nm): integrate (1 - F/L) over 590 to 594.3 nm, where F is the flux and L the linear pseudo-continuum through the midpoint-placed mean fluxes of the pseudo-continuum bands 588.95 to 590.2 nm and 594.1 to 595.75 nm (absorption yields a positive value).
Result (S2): -0.24 nm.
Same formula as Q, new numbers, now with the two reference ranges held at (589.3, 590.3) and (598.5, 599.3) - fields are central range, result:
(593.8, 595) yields -0.12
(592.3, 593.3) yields -0.15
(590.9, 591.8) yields -0.07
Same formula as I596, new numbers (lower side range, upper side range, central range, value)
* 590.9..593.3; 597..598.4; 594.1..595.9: -0.05 mag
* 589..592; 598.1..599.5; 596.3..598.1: -0.10 mag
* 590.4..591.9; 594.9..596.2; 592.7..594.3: -0.02 mag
